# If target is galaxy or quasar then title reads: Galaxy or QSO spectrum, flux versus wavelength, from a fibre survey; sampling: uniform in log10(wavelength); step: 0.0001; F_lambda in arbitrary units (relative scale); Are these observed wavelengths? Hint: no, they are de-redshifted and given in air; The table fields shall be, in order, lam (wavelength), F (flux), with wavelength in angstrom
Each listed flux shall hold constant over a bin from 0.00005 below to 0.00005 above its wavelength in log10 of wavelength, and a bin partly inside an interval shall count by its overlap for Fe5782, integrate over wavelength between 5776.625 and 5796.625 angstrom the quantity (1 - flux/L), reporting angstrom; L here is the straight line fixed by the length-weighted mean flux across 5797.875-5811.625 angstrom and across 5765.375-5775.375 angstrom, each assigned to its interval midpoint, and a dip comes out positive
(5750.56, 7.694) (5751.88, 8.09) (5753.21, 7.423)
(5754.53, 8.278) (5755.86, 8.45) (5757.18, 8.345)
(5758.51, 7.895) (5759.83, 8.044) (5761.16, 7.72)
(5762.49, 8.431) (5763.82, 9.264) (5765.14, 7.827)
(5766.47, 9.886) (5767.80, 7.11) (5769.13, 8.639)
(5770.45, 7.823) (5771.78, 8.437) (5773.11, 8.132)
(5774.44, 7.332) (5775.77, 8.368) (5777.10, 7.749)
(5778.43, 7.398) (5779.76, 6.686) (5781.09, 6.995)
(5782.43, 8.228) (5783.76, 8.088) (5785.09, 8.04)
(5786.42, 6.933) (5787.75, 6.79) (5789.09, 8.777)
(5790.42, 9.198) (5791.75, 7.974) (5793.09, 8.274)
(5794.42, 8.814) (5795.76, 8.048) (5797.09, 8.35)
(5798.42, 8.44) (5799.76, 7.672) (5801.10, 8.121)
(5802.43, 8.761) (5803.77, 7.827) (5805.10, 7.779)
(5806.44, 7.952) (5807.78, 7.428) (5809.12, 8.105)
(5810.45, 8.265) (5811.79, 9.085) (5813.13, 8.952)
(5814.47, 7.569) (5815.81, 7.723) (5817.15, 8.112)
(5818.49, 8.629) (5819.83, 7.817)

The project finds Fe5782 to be 0.6 angstrom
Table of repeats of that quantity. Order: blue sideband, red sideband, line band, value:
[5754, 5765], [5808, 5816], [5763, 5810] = 1.3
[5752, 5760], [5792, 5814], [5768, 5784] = 0.7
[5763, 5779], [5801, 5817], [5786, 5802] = 0.0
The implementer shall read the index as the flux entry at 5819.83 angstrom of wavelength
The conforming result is 7.817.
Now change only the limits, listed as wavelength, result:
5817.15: 8.112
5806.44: 7.952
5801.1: 8.121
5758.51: 7.895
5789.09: 8.777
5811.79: 9.085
